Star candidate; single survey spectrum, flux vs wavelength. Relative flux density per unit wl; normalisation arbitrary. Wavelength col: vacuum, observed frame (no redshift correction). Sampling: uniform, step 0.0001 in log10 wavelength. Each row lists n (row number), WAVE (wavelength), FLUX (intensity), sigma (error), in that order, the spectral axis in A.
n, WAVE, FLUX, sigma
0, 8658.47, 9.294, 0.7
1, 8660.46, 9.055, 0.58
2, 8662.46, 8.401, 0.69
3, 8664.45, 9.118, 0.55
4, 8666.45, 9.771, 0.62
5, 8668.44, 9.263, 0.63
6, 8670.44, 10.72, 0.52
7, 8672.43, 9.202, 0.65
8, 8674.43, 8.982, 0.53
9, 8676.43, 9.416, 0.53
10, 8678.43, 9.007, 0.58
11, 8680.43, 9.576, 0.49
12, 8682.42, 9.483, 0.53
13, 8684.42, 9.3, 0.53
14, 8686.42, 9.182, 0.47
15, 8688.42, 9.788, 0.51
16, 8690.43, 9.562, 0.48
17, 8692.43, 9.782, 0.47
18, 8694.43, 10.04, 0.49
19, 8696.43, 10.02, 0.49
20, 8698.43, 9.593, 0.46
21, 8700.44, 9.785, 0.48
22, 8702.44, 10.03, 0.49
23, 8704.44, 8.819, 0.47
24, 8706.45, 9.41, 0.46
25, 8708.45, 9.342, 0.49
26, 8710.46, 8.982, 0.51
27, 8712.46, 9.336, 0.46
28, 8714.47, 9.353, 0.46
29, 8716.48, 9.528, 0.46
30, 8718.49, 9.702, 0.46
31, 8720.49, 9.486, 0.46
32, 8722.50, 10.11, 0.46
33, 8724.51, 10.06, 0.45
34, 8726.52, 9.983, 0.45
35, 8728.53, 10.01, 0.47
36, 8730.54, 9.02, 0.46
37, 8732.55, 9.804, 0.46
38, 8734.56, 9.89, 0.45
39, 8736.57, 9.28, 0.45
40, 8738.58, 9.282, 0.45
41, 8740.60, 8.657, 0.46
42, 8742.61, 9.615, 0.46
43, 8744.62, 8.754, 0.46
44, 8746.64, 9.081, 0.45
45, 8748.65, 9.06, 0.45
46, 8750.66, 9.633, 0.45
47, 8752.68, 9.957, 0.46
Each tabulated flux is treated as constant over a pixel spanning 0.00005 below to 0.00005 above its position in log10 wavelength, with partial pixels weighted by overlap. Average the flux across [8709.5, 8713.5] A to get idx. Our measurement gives 9.17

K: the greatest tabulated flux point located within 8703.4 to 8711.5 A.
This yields 9.41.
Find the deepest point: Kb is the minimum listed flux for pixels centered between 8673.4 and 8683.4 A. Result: 8.982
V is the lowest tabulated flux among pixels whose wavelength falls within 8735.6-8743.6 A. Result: 8.657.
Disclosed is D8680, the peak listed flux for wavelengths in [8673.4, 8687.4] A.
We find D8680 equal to 9.576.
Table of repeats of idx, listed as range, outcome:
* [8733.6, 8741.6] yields 9.27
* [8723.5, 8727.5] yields 10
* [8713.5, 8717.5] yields 9.43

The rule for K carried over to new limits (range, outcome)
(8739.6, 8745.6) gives 9.615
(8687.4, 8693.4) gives 9.788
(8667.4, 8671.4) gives 10.72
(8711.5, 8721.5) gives 9.702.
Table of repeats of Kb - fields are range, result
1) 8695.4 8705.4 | 8.819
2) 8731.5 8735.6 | 9.804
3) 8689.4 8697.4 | 9.562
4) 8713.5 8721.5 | 9.353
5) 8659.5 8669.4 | 8.401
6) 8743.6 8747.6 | 8.754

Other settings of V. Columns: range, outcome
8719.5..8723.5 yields 9.486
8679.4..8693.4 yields 9.182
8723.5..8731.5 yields 9.02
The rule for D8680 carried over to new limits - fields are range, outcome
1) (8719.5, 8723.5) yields 10.11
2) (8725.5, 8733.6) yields 10.01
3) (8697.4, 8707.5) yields 10.03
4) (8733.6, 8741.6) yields 9.89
